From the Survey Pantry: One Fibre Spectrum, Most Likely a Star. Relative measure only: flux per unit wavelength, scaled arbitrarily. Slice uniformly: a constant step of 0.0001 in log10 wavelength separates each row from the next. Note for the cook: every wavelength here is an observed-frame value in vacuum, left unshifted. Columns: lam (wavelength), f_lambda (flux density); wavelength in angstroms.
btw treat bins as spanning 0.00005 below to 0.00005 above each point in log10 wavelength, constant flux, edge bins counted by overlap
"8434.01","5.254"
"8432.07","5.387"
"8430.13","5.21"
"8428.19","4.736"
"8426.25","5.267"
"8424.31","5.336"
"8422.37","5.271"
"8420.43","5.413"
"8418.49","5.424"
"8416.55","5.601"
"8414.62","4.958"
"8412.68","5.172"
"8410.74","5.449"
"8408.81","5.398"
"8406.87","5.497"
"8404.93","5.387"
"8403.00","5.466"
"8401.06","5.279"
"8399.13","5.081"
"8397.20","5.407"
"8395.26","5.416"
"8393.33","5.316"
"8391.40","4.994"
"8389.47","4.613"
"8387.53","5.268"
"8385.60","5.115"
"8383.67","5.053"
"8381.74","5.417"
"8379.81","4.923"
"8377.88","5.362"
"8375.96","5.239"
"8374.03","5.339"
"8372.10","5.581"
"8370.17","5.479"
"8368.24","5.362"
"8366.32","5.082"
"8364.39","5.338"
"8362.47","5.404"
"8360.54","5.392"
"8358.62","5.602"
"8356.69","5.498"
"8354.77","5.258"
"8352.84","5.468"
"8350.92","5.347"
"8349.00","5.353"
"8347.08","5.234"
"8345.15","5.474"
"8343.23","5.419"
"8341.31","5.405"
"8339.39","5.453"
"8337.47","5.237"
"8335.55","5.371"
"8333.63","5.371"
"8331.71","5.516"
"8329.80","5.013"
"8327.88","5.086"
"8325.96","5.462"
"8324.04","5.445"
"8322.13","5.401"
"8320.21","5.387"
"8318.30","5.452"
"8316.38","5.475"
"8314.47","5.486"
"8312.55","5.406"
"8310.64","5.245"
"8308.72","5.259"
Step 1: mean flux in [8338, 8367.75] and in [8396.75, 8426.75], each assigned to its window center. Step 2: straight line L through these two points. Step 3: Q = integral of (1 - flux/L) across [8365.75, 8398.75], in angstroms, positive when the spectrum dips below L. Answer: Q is 0.8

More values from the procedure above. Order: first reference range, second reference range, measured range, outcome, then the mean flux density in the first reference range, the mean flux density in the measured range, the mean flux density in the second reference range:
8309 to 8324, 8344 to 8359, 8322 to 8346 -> 0.2 angstroms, 5.4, 5.36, 5.39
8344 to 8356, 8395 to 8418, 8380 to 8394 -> 0.7 angstroms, 5.36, 5.1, 5.34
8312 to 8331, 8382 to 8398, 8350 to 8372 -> -0.6 angstroms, 5.36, 5.39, 5.16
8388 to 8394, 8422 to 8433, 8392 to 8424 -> -1.6 angstroms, 4.98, 5.34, 5.2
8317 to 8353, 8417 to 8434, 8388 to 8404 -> 0.3 angstroms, 5.36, 5.2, 5.27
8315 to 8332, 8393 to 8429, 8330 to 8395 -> 0.4 angstroms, 5.36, 5.31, 5.31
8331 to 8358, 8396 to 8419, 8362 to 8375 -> 0.0 angstroms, 5.39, 5.37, 5.34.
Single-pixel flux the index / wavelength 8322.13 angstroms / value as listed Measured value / 5.401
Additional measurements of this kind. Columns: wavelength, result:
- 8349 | 5.353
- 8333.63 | 5.371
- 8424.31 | 5.336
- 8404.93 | 5.387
